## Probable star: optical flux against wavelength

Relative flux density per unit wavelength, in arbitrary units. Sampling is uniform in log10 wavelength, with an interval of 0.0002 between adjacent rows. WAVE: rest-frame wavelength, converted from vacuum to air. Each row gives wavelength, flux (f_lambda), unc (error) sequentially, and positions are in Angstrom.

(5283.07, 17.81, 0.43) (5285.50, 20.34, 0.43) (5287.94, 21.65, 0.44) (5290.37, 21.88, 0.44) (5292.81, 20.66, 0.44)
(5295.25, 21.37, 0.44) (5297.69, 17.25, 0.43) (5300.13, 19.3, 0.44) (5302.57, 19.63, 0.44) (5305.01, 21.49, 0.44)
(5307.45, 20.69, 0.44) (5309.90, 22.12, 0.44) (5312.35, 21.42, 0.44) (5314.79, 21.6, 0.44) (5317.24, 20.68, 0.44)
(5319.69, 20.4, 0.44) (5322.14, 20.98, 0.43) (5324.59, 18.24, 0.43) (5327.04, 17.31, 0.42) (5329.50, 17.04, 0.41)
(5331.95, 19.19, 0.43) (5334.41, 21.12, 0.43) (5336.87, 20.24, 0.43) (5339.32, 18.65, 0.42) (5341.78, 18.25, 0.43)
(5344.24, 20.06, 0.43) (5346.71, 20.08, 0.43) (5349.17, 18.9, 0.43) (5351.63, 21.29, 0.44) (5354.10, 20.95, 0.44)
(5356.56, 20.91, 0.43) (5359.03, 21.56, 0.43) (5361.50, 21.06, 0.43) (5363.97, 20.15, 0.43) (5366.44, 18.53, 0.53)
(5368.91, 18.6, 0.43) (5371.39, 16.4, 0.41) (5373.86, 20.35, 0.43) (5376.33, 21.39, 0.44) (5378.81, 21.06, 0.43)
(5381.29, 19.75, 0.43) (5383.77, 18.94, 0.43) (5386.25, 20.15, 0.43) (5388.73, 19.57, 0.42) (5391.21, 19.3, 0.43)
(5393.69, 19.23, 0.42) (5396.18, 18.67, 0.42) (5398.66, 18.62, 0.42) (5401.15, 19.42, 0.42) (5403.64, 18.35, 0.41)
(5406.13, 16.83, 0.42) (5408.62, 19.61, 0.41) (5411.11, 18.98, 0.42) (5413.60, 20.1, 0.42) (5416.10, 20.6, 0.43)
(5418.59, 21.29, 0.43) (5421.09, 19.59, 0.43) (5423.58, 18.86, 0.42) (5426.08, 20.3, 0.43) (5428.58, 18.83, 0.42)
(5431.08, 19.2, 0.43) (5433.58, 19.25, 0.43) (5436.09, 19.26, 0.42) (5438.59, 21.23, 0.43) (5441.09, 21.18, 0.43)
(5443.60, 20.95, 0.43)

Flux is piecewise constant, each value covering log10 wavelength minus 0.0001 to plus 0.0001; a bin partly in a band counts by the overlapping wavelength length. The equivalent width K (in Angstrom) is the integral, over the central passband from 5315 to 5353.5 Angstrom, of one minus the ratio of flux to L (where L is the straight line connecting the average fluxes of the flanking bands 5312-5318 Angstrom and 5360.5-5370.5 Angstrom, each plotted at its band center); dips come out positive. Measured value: 1.84 Angstrom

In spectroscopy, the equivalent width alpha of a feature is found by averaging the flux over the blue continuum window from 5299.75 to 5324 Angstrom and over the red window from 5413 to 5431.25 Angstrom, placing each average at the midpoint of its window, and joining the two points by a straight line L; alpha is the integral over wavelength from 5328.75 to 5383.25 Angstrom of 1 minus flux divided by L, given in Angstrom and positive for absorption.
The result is 1.7 Angstrom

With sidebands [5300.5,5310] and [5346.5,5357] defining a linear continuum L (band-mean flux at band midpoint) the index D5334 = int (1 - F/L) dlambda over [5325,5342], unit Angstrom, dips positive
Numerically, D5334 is 1.4 Angstrom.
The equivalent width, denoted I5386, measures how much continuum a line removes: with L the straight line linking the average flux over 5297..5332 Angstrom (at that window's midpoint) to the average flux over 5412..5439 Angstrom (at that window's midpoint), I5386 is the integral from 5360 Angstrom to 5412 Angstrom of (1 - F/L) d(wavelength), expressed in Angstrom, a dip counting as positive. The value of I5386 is 1.4 Angstrom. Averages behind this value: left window 19.9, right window 19.8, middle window 19.3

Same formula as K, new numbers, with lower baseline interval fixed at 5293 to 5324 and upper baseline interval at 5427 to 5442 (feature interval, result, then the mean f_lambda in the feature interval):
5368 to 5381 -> 0.4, 19.6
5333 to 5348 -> 0.5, 19.7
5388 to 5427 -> 1.3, 19.3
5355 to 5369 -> 0.0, 20.3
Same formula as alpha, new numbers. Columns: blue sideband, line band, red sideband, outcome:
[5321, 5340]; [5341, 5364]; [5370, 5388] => -1.2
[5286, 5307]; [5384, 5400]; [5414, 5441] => 0.6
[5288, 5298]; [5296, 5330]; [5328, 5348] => 0.2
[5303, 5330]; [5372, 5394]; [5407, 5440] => 0.0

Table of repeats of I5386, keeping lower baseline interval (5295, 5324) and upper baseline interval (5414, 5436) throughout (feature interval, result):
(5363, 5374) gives 0.8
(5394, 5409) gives 1.0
